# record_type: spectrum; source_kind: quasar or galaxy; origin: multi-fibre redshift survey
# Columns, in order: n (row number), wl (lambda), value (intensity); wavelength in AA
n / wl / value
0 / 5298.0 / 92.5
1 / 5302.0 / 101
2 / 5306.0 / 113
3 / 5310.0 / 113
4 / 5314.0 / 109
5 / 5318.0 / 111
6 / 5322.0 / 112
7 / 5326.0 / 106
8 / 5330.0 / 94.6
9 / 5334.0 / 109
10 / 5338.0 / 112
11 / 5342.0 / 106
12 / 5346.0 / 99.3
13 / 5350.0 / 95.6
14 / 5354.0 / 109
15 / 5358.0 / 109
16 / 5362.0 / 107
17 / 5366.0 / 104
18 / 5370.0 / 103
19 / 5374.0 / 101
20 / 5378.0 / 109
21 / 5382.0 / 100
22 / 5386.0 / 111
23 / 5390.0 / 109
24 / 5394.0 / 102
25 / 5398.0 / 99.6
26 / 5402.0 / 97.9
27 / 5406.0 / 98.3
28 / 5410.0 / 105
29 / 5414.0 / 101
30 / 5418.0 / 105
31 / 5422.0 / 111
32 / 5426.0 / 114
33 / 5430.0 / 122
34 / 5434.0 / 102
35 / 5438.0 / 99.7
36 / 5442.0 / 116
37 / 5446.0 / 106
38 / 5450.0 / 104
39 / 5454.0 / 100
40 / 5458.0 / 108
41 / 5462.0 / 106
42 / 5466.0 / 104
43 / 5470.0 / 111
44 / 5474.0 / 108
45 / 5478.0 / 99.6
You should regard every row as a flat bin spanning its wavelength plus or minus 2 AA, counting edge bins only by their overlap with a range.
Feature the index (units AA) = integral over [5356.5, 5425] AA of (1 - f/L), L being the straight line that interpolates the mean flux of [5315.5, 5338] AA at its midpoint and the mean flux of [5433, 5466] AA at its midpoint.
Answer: 1.1 AA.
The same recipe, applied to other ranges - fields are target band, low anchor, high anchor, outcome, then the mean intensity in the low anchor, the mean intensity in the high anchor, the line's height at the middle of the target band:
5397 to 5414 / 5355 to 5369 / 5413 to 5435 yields 1.3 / 107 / 110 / 109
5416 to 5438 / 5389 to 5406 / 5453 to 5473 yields -1.3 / 101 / 106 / 103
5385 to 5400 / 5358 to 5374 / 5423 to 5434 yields 0.5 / 105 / 114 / 109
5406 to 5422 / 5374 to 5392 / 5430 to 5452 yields 0.4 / 107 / 107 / 107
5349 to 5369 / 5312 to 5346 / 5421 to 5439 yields 0.5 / 107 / 110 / 108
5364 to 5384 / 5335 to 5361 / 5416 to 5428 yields 0.7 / 105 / 110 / 107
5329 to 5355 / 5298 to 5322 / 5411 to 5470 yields 1.0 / 108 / 107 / 108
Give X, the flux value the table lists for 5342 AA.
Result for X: 106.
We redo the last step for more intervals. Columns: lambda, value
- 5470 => 111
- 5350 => 95.6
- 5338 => 112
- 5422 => 111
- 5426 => 114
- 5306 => 113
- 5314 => 109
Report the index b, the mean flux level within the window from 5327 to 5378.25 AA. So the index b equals 104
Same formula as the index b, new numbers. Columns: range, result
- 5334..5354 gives 104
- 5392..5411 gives 100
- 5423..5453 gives 109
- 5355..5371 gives 106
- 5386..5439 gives 105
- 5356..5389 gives 106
